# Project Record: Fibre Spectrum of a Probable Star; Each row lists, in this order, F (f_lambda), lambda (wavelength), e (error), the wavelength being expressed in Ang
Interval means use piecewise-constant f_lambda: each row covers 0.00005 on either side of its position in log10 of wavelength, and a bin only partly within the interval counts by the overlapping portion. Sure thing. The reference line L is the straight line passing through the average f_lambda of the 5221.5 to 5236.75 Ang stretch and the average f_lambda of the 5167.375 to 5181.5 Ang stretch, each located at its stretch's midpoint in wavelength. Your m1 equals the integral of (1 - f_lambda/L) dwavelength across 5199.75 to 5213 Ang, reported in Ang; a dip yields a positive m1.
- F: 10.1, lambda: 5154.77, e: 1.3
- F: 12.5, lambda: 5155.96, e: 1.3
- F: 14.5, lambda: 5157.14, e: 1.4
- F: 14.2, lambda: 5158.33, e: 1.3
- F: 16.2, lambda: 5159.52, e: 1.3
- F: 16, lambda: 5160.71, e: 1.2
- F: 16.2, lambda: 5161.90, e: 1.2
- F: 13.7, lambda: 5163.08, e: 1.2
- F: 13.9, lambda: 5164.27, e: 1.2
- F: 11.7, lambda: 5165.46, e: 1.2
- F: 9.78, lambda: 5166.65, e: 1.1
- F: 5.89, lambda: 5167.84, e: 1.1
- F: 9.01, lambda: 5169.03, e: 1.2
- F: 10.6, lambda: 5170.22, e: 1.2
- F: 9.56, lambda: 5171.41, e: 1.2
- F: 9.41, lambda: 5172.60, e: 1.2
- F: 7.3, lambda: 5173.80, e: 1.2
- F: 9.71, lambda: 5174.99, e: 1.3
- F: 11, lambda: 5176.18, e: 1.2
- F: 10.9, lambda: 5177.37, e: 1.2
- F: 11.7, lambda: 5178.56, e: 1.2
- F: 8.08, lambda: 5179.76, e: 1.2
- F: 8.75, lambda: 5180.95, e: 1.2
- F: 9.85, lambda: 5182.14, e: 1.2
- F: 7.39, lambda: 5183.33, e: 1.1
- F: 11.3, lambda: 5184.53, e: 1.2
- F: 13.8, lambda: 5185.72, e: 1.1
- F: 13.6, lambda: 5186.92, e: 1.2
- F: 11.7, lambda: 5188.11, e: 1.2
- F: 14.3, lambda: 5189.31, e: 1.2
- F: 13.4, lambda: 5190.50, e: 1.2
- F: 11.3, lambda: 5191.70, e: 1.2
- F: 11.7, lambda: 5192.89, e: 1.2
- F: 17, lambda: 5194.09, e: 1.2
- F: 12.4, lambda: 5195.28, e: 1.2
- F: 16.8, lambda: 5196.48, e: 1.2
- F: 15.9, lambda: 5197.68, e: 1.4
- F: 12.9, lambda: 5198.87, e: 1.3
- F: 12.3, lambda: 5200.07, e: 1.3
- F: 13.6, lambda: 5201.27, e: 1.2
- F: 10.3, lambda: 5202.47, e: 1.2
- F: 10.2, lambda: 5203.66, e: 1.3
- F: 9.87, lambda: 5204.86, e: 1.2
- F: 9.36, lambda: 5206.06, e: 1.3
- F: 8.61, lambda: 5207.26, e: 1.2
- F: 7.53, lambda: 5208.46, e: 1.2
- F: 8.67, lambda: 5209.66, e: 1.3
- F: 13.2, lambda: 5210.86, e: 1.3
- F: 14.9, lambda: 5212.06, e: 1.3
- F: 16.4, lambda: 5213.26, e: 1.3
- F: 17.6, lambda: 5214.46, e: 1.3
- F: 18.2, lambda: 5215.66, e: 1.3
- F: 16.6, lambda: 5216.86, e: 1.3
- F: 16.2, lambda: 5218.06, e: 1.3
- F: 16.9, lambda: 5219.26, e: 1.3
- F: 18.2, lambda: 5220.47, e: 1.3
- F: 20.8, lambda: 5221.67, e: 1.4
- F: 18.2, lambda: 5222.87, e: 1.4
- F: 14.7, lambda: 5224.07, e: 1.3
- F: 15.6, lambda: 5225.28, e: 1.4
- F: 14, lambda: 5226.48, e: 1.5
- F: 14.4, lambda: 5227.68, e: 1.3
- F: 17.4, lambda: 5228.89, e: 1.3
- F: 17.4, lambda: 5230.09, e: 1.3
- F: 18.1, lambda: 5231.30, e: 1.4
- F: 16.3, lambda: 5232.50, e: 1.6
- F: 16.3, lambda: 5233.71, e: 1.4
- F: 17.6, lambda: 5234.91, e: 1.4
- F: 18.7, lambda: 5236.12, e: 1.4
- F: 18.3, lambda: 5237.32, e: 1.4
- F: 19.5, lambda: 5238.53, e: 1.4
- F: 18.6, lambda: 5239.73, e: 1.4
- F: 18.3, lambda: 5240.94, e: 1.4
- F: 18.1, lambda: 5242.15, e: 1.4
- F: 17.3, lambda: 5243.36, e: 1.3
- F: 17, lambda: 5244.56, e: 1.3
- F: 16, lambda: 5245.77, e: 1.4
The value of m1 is 2.7 Ang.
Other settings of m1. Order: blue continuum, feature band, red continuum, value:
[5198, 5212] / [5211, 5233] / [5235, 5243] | -3.3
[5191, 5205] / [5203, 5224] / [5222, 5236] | 1.0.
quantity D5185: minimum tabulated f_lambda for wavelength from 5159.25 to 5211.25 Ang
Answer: 5.89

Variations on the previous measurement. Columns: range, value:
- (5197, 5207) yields 9.36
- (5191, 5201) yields 11.3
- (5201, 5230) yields 7.53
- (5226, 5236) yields 14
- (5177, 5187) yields 7.39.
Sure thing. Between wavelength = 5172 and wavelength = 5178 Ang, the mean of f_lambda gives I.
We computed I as 9.68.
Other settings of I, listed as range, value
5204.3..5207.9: 9.25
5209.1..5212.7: 12.3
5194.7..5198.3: 15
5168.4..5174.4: 9.15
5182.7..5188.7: 11.5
